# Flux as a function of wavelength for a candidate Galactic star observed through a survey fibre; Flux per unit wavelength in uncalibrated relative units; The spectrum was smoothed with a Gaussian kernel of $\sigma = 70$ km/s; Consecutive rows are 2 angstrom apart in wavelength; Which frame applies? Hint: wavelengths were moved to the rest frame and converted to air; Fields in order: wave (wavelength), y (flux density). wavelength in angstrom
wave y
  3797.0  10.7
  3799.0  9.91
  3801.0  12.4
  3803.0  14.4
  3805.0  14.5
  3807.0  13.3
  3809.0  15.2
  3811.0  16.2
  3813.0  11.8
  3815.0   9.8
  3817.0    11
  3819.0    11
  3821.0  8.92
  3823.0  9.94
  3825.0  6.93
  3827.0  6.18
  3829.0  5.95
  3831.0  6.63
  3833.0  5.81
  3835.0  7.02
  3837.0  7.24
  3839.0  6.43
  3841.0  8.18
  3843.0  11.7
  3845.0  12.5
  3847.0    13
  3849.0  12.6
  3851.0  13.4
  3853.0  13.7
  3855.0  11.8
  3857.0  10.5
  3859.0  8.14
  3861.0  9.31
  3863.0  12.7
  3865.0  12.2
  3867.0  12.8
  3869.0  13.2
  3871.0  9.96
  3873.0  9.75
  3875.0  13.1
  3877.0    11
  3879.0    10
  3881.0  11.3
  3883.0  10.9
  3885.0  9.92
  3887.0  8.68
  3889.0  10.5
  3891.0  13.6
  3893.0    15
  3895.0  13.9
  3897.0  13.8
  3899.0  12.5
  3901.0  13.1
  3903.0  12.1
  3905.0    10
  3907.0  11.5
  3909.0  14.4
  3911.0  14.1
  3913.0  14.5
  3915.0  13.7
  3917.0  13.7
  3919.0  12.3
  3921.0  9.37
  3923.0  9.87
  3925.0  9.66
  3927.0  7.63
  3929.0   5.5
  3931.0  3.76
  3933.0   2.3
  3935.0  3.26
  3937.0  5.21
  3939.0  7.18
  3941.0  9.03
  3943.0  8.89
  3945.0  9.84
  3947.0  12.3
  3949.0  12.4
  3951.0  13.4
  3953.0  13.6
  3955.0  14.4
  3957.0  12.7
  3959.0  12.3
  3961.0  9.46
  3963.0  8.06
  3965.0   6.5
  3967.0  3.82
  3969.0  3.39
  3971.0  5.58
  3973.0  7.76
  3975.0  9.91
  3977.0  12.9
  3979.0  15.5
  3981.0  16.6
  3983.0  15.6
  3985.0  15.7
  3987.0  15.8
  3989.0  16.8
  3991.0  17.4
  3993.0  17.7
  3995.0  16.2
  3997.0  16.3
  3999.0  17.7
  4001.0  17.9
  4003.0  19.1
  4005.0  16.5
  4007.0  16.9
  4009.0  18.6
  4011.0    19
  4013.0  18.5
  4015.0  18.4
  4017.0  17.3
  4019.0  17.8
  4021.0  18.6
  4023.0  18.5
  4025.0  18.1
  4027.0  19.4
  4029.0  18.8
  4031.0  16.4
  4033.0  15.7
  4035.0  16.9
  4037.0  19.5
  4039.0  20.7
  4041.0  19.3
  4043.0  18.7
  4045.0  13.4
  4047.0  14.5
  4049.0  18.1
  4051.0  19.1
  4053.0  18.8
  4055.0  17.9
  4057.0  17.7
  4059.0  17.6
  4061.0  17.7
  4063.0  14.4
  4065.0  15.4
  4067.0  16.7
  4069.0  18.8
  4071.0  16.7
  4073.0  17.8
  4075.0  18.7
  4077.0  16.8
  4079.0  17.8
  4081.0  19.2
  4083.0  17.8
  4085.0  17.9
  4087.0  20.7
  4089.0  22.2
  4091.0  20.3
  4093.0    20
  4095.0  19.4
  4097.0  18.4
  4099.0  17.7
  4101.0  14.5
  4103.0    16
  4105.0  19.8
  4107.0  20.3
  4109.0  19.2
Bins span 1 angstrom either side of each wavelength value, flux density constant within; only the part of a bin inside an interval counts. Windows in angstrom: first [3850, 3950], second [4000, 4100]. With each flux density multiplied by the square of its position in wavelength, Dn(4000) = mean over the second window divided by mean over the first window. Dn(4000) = 1.81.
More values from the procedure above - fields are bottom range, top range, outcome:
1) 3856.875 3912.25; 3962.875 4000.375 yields 1.14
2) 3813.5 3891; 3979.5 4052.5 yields 1.88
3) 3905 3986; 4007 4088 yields 1.84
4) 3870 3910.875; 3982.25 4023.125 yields 1.56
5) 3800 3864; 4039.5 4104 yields 1.91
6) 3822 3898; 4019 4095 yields 1.89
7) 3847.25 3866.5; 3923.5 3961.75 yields 0.82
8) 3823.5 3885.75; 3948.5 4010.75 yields 1.42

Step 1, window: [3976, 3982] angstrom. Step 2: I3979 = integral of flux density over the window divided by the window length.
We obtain 15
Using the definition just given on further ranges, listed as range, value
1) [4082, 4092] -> 19.8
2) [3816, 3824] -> 10.2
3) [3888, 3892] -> 12.1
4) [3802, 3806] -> 14.4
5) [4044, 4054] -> 16.8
